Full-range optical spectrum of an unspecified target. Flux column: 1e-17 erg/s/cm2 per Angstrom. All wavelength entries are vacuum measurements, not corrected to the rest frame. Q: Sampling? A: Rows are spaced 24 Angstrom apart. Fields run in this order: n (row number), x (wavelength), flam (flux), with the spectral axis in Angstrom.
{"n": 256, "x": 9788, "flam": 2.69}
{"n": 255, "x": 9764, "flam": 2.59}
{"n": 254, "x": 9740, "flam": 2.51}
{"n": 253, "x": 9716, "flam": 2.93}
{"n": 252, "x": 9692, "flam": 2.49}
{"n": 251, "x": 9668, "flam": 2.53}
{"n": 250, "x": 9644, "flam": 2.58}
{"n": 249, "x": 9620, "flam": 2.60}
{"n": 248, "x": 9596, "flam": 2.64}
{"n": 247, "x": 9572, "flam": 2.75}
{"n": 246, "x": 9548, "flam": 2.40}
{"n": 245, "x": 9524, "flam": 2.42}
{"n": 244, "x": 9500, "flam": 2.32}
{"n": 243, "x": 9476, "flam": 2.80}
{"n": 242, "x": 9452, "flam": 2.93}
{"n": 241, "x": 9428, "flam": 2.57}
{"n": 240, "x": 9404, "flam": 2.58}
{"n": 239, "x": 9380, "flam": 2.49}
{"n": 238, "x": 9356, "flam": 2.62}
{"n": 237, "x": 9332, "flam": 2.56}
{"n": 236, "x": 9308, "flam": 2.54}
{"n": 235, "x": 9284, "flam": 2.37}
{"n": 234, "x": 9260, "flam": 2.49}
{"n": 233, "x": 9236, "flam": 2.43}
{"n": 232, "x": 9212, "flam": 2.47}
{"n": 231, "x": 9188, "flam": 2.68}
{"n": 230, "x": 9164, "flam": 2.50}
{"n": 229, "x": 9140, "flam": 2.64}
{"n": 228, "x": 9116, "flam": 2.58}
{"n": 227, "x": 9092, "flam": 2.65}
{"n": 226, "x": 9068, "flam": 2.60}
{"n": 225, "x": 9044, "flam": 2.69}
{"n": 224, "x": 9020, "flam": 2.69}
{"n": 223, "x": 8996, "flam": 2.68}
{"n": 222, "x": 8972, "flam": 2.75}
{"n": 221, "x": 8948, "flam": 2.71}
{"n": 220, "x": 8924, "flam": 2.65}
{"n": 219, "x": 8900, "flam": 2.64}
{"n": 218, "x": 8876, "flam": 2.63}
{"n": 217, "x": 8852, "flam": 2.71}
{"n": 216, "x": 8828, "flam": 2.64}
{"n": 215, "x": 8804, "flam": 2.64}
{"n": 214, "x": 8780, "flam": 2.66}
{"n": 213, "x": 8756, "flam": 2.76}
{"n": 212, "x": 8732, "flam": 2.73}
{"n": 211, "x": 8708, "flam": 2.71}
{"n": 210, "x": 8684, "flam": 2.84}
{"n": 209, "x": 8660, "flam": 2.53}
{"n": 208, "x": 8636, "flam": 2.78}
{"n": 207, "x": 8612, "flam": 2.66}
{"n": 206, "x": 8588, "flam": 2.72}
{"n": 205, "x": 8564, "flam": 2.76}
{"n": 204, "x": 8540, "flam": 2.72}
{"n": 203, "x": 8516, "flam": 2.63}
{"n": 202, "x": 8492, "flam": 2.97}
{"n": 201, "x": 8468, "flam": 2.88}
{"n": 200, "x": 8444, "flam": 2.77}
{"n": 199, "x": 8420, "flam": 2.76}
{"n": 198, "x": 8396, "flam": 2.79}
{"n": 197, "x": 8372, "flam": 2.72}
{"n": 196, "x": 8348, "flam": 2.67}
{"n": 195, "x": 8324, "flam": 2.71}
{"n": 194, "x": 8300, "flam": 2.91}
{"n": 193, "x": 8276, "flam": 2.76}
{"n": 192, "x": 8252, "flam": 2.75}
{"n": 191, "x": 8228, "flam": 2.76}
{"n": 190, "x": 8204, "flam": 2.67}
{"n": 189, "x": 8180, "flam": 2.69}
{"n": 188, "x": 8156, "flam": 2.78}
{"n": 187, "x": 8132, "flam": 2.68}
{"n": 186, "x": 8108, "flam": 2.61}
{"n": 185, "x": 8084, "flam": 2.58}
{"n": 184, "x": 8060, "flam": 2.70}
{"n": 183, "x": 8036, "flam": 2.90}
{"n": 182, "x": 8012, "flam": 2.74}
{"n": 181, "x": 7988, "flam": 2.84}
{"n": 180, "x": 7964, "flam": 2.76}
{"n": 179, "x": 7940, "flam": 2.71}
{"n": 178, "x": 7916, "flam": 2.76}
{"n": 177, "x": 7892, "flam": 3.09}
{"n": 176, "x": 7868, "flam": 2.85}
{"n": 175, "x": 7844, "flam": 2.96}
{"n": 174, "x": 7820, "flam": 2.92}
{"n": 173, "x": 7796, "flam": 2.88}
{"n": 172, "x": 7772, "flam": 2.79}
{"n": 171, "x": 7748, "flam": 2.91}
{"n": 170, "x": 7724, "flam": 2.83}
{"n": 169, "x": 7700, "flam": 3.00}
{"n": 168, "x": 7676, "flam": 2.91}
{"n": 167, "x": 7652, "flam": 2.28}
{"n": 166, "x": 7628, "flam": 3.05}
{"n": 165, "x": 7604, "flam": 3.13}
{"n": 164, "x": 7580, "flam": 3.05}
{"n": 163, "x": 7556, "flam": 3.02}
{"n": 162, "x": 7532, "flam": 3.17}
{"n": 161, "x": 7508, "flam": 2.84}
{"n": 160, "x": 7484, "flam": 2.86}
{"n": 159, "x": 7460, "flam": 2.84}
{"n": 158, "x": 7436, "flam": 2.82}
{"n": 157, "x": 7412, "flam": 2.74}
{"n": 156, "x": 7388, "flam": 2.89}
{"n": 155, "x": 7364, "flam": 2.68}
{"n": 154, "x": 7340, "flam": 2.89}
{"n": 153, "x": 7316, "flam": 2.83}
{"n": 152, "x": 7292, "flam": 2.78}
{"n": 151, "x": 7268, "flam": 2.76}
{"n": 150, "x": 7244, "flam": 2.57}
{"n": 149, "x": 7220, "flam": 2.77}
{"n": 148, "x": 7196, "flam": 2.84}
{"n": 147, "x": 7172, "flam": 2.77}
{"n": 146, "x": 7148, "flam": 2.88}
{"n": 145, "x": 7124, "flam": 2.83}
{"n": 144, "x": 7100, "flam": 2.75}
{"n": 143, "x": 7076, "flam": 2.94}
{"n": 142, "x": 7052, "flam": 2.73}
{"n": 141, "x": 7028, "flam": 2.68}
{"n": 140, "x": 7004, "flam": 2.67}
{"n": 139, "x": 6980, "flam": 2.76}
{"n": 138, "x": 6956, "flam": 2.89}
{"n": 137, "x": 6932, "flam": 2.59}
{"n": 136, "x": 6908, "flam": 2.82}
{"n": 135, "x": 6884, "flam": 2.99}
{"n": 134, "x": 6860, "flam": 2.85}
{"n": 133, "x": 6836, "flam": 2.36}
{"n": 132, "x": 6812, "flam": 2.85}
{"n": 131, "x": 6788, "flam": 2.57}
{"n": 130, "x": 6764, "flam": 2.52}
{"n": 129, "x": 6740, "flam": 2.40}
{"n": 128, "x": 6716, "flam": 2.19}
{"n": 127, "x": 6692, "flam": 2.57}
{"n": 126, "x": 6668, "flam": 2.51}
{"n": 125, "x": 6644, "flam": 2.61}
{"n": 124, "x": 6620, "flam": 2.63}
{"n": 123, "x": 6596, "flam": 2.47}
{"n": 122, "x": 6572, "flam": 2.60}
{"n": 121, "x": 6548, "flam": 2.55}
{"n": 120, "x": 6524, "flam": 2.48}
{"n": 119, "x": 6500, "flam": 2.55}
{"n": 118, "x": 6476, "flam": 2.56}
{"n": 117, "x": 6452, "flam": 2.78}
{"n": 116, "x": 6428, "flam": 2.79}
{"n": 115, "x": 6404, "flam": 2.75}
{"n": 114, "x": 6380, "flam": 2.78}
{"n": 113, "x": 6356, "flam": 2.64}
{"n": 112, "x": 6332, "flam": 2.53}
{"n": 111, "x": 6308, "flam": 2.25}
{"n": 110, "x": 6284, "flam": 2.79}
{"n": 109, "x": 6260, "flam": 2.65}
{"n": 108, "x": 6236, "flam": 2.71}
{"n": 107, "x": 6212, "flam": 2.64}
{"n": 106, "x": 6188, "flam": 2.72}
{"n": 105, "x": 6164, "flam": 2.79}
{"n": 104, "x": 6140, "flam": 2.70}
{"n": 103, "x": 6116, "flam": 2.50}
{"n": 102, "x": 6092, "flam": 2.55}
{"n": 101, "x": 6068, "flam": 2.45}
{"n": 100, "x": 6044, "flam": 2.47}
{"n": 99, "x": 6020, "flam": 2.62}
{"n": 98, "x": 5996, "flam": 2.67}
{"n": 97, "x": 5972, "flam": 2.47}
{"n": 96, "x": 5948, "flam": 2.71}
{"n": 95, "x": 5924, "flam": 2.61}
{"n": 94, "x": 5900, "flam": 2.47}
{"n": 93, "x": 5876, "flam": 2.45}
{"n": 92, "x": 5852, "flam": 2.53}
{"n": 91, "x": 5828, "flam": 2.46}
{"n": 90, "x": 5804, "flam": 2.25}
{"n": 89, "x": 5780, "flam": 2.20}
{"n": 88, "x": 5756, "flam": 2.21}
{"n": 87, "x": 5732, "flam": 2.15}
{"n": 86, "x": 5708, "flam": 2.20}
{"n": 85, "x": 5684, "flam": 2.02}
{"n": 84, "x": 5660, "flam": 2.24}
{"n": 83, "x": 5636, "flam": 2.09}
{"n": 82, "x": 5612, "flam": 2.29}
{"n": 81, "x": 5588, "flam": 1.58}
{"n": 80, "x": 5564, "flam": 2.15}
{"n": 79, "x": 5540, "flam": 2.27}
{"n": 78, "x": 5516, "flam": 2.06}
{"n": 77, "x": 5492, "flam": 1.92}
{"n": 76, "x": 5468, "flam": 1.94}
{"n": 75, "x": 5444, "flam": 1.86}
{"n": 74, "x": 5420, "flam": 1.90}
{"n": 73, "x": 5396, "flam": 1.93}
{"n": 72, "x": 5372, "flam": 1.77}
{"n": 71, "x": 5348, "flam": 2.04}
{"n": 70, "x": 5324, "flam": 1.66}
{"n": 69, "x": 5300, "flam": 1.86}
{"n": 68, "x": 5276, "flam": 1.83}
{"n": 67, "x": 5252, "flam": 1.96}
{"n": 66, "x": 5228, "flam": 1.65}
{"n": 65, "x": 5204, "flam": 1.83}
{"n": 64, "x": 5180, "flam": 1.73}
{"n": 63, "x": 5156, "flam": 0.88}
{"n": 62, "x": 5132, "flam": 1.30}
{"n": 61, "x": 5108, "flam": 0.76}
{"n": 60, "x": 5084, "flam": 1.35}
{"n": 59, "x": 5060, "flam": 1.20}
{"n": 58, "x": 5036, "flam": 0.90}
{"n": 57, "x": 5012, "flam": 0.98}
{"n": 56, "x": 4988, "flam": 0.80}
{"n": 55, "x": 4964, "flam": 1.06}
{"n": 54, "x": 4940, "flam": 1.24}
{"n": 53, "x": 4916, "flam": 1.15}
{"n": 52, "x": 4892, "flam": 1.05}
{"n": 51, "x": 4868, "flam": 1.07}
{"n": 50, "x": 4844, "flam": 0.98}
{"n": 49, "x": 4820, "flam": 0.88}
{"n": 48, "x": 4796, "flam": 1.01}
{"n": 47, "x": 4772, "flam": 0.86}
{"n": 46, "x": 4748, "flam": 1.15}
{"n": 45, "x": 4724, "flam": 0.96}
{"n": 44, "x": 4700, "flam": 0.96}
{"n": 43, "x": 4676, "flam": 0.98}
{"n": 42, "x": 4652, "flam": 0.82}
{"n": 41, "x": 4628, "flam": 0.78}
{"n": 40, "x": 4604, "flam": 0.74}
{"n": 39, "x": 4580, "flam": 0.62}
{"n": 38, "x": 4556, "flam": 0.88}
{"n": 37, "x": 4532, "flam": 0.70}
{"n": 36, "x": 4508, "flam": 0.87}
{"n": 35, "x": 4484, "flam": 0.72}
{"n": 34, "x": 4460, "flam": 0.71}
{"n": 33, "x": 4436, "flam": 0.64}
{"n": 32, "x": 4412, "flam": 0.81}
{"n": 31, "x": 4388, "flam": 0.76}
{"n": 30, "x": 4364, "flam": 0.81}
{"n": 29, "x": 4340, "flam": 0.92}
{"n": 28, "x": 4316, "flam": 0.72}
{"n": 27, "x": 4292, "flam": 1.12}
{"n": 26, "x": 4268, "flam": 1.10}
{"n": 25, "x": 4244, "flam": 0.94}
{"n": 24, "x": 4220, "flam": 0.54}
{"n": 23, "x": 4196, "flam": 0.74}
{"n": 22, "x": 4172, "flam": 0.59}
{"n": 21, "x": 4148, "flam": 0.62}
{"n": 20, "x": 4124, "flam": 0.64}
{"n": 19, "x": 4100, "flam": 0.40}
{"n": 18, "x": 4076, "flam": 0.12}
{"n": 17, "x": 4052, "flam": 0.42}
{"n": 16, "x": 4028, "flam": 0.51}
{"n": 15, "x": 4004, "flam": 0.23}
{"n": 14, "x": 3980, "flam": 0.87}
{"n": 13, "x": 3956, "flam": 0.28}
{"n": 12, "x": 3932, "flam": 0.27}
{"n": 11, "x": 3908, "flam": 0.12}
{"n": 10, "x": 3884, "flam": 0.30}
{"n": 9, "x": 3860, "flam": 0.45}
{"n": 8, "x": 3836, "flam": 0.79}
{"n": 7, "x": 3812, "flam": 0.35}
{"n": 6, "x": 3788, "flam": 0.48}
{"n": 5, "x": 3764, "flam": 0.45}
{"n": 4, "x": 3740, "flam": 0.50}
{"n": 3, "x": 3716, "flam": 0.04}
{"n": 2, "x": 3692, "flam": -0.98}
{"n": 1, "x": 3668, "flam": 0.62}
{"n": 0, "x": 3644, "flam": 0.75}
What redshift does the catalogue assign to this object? 0.30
